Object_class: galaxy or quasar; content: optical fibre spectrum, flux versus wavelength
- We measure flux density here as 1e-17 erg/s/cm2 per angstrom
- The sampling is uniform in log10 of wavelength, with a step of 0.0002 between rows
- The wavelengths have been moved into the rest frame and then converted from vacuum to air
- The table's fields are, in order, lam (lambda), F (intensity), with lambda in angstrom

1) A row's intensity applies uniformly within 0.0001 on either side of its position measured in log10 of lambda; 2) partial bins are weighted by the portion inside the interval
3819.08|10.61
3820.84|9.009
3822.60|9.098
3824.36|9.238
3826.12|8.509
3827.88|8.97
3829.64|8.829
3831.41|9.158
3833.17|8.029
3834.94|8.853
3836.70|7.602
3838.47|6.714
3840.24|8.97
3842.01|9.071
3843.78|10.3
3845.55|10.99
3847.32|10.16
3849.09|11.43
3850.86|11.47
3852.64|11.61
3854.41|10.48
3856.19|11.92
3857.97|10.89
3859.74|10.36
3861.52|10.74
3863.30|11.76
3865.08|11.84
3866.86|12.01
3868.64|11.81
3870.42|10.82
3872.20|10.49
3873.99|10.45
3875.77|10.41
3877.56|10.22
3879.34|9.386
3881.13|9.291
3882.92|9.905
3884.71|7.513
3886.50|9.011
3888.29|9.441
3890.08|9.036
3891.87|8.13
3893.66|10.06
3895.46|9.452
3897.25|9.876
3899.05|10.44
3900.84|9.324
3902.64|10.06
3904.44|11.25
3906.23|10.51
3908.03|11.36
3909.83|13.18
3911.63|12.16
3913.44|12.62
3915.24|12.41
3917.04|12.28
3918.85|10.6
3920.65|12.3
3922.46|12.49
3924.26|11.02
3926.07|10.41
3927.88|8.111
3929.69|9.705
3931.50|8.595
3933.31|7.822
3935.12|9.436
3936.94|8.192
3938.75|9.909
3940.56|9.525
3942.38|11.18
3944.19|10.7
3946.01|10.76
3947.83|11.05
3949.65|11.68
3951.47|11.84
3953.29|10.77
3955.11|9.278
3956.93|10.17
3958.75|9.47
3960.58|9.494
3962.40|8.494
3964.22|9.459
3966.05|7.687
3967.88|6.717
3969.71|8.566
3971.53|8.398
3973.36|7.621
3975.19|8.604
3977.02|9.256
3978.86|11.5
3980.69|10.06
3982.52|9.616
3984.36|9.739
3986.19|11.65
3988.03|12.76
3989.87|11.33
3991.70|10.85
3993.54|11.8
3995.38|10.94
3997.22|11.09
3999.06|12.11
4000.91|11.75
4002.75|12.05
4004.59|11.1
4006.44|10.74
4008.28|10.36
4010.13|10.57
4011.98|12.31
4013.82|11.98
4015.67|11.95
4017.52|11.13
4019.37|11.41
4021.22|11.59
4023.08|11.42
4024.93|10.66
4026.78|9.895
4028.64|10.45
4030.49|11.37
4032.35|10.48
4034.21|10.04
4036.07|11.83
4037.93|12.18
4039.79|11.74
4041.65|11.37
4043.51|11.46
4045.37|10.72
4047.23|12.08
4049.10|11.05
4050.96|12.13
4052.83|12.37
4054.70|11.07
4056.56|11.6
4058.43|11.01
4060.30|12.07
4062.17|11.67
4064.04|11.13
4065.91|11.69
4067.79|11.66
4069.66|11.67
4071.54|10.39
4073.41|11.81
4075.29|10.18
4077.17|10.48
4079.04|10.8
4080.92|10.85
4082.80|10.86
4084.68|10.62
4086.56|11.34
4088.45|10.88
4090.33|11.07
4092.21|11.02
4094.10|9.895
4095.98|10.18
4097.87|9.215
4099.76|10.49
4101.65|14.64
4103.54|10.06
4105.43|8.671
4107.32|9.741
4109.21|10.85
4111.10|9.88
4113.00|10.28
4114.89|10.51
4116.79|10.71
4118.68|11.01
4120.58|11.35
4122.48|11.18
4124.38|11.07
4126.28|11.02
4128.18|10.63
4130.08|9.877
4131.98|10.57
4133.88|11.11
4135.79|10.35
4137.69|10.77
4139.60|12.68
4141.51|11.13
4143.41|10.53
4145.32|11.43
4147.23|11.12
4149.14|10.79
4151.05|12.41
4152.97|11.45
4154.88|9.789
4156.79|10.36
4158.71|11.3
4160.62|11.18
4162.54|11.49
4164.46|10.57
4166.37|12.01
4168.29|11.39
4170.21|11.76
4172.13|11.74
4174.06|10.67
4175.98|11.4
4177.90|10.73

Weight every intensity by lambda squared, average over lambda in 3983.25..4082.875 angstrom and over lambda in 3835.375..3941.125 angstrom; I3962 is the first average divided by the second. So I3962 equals 1.18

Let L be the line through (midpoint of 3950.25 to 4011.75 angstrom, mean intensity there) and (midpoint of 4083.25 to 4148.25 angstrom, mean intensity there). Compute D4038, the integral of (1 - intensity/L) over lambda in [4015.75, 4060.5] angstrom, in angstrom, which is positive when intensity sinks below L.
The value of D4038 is -3.6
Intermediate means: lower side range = 10.2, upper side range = 10.8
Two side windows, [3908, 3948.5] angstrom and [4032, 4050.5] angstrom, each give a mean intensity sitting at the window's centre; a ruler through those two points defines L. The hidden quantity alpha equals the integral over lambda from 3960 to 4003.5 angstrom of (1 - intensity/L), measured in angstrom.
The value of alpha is 3.69 angstrom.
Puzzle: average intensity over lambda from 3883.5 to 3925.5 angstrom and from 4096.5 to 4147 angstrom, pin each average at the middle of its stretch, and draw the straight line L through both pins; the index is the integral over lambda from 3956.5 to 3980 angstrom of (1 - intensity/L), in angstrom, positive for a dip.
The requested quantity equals 3.97 angstrom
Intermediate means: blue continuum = 10.6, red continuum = 10.8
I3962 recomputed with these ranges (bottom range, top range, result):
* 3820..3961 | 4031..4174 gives 1.21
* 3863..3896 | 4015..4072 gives 1.23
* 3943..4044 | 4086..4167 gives 1.09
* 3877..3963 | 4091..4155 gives 1.17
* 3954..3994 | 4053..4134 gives 1.19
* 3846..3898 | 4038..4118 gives 1.18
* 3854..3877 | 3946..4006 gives 0.98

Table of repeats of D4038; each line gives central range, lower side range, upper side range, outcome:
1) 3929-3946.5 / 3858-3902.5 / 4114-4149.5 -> 1.2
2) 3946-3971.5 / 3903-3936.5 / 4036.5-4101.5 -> 3.1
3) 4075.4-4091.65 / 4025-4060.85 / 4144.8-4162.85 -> 0.6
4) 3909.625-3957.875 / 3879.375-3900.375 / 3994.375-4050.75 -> -3.4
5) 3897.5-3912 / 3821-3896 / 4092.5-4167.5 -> -1.3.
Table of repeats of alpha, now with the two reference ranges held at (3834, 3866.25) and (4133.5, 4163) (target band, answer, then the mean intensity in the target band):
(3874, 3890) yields 1.5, 9.44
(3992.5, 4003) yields -0.9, 11.6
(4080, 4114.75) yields 1.2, 10.6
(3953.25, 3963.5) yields 1.0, 9.52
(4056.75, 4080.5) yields -0.7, 11.2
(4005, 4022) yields -0.9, 11.3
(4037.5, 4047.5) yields -0.7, 11.5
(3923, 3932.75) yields 0.8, 9.62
